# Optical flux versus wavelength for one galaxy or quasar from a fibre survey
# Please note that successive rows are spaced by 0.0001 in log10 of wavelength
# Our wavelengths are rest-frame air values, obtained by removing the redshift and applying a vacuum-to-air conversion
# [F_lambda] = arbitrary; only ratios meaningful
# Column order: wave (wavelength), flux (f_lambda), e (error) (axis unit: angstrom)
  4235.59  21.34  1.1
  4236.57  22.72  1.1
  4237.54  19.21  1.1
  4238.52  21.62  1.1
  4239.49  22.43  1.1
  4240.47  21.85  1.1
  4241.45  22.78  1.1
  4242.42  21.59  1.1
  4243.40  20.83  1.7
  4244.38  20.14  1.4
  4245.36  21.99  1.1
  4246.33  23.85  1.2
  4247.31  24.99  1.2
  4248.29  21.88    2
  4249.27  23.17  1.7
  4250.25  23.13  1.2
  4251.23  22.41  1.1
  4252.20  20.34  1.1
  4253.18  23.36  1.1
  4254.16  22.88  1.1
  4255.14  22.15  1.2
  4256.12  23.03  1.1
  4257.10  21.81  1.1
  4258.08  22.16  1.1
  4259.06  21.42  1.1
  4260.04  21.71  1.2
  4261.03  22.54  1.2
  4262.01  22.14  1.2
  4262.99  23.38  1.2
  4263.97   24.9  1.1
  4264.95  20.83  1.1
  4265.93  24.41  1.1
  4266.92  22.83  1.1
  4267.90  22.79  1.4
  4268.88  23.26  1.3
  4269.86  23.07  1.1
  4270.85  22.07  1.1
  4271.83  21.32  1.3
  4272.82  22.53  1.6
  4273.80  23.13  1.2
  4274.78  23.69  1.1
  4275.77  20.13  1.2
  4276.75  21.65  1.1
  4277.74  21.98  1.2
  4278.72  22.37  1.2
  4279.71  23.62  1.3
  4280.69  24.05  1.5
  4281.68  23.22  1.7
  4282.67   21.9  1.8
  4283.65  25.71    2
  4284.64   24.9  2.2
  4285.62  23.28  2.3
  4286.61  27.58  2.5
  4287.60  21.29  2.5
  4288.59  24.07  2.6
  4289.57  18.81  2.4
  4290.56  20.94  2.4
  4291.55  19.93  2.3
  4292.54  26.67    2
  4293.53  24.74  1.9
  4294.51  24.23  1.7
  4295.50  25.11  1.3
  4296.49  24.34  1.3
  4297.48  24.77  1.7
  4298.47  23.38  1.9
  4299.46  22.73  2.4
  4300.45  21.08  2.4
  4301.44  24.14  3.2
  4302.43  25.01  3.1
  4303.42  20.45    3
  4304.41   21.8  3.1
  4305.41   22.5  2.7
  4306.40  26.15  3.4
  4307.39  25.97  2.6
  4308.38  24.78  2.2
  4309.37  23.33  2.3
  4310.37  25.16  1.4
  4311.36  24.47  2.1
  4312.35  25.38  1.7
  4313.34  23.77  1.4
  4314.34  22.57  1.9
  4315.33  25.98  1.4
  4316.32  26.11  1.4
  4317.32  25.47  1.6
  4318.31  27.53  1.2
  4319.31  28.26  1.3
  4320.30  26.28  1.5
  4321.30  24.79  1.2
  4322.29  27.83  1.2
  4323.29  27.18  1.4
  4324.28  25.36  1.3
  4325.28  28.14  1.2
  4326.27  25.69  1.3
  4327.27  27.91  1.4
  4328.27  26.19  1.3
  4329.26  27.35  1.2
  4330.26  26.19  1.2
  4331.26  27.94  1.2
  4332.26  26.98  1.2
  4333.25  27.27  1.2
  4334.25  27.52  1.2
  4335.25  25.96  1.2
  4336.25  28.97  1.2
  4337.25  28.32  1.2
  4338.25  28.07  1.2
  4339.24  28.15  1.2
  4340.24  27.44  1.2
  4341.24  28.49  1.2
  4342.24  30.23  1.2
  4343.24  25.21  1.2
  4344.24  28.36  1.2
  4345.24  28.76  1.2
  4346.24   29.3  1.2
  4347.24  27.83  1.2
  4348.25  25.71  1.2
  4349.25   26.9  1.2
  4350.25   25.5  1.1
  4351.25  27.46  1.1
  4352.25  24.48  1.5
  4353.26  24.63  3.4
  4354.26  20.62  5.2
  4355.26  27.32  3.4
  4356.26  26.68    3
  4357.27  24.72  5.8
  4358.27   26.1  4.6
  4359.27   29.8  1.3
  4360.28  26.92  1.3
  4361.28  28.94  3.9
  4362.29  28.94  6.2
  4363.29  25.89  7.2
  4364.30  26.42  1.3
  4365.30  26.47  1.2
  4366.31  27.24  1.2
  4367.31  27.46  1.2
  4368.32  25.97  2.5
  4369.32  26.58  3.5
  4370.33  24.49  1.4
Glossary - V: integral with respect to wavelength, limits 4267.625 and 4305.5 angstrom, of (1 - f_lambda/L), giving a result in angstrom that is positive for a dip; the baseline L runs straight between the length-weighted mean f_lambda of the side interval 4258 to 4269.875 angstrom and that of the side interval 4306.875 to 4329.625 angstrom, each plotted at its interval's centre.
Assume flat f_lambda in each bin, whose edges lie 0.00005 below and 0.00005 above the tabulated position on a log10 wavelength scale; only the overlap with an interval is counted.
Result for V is 1.58 angstrom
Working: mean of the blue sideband 22.7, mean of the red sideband 25.9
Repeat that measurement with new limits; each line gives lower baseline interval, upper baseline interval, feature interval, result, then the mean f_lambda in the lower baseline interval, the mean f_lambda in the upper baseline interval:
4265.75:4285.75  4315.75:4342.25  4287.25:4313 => 1.4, 22.9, 27.2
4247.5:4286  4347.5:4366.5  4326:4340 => -1.1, 22.7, 26.3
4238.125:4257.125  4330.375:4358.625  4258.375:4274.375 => 0.4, 22.3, 27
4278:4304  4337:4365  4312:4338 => -1.2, 23.4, 27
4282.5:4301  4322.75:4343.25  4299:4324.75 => 0.7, 23.5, 27.4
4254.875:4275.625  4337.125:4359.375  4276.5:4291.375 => 0.4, 22.6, 26.9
